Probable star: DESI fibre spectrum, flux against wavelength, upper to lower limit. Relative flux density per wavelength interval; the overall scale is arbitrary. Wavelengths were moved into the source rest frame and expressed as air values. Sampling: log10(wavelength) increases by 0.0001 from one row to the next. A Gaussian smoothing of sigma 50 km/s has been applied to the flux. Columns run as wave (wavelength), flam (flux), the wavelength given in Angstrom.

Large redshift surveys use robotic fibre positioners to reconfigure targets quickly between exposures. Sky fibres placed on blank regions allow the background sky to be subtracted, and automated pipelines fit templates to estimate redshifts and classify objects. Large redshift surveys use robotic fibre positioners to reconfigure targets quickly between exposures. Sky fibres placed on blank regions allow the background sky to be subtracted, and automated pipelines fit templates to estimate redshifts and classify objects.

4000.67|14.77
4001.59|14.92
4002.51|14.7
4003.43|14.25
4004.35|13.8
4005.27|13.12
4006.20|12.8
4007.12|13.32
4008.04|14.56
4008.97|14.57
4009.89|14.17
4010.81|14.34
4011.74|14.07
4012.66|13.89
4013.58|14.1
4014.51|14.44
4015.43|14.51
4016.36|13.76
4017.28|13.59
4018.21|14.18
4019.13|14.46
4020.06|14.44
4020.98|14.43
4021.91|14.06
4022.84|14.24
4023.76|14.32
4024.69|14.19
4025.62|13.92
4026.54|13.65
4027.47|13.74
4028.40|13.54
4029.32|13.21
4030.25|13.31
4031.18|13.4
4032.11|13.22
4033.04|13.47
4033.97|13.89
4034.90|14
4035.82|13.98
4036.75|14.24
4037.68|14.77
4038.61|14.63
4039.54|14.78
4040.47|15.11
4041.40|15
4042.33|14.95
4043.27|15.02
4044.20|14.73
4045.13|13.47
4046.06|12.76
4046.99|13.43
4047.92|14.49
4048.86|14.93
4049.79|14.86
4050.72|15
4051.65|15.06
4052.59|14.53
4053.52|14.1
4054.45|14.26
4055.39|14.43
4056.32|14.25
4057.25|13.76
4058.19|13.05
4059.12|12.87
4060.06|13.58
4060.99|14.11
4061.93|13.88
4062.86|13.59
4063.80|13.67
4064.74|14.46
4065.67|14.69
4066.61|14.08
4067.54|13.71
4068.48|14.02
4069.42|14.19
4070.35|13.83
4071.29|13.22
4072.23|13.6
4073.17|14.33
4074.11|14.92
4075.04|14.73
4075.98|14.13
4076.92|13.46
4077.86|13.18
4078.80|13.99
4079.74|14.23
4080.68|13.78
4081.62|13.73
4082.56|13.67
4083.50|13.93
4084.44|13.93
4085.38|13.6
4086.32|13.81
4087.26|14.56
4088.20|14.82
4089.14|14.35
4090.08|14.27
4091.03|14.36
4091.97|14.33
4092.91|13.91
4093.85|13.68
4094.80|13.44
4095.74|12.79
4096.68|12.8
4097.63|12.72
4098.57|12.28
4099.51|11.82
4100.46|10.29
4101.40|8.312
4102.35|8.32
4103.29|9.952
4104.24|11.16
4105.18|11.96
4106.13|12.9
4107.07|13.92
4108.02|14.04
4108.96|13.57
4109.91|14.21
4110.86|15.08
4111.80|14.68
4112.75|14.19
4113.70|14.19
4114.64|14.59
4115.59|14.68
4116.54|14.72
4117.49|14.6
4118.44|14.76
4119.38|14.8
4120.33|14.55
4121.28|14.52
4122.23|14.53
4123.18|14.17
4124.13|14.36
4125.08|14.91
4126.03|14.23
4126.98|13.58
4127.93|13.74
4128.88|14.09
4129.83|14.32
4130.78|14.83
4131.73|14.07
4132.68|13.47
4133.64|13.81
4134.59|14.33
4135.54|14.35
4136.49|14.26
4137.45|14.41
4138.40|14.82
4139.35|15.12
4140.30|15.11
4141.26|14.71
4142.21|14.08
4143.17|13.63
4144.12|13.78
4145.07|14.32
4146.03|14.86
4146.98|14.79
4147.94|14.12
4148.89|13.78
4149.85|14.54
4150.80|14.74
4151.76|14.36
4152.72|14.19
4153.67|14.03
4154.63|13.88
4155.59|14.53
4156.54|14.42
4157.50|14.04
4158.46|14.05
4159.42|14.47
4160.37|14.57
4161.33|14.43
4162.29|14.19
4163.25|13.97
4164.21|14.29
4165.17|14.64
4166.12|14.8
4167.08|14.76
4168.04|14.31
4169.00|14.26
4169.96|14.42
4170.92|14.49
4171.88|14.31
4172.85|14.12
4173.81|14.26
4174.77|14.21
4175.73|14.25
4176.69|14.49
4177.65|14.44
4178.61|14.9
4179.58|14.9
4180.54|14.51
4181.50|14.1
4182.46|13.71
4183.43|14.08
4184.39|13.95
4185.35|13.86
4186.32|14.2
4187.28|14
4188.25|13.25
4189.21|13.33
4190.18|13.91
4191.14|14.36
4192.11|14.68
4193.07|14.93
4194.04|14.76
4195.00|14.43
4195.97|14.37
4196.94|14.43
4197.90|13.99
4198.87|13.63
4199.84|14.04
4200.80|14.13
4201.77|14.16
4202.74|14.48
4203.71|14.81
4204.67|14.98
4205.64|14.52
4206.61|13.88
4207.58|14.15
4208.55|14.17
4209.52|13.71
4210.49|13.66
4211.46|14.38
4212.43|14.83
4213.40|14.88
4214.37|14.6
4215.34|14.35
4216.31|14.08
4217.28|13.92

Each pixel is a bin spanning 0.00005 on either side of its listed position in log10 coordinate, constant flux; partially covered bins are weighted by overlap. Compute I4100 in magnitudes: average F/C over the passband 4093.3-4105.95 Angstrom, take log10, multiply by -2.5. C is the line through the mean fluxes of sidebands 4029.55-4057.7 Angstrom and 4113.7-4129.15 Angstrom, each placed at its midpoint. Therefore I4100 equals 0.238 mag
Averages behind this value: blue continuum 14.3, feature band 11.5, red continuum 14.4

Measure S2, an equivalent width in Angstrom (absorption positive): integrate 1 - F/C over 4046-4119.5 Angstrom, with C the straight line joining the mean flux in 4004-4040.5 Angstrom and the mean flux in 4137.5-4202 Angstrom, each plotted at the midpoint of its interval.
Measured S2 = 2.3 Angstrom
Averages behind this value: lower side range 14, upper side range 14.3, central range 13.7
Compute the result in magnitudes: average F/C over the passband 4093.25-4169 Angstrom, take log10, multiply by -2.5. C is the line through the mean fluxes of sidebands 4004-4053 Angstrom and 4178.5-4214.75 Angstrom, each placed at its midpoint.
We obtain 0.03 mag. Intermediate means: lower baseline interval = 14.1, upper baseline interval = 14.2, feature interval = 13.9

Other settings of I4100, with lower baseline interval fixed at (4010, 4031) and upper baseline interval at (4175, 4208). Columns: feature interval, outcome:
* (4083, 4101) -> 0.053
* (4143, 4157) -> -0.007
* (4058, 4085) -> 0.015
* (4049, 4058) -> -0.030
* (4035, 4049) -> -0.027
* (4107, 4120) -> -0.023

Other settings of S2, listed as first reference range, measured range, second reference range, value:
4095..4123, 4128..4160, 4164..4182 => -1.0 Angstrom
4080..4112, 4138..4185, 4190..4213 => -1.7 Angstrom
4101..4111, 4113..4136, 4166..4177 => -3.0 Angstrom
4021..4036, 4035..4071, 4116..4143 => -0.7 Angstrom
